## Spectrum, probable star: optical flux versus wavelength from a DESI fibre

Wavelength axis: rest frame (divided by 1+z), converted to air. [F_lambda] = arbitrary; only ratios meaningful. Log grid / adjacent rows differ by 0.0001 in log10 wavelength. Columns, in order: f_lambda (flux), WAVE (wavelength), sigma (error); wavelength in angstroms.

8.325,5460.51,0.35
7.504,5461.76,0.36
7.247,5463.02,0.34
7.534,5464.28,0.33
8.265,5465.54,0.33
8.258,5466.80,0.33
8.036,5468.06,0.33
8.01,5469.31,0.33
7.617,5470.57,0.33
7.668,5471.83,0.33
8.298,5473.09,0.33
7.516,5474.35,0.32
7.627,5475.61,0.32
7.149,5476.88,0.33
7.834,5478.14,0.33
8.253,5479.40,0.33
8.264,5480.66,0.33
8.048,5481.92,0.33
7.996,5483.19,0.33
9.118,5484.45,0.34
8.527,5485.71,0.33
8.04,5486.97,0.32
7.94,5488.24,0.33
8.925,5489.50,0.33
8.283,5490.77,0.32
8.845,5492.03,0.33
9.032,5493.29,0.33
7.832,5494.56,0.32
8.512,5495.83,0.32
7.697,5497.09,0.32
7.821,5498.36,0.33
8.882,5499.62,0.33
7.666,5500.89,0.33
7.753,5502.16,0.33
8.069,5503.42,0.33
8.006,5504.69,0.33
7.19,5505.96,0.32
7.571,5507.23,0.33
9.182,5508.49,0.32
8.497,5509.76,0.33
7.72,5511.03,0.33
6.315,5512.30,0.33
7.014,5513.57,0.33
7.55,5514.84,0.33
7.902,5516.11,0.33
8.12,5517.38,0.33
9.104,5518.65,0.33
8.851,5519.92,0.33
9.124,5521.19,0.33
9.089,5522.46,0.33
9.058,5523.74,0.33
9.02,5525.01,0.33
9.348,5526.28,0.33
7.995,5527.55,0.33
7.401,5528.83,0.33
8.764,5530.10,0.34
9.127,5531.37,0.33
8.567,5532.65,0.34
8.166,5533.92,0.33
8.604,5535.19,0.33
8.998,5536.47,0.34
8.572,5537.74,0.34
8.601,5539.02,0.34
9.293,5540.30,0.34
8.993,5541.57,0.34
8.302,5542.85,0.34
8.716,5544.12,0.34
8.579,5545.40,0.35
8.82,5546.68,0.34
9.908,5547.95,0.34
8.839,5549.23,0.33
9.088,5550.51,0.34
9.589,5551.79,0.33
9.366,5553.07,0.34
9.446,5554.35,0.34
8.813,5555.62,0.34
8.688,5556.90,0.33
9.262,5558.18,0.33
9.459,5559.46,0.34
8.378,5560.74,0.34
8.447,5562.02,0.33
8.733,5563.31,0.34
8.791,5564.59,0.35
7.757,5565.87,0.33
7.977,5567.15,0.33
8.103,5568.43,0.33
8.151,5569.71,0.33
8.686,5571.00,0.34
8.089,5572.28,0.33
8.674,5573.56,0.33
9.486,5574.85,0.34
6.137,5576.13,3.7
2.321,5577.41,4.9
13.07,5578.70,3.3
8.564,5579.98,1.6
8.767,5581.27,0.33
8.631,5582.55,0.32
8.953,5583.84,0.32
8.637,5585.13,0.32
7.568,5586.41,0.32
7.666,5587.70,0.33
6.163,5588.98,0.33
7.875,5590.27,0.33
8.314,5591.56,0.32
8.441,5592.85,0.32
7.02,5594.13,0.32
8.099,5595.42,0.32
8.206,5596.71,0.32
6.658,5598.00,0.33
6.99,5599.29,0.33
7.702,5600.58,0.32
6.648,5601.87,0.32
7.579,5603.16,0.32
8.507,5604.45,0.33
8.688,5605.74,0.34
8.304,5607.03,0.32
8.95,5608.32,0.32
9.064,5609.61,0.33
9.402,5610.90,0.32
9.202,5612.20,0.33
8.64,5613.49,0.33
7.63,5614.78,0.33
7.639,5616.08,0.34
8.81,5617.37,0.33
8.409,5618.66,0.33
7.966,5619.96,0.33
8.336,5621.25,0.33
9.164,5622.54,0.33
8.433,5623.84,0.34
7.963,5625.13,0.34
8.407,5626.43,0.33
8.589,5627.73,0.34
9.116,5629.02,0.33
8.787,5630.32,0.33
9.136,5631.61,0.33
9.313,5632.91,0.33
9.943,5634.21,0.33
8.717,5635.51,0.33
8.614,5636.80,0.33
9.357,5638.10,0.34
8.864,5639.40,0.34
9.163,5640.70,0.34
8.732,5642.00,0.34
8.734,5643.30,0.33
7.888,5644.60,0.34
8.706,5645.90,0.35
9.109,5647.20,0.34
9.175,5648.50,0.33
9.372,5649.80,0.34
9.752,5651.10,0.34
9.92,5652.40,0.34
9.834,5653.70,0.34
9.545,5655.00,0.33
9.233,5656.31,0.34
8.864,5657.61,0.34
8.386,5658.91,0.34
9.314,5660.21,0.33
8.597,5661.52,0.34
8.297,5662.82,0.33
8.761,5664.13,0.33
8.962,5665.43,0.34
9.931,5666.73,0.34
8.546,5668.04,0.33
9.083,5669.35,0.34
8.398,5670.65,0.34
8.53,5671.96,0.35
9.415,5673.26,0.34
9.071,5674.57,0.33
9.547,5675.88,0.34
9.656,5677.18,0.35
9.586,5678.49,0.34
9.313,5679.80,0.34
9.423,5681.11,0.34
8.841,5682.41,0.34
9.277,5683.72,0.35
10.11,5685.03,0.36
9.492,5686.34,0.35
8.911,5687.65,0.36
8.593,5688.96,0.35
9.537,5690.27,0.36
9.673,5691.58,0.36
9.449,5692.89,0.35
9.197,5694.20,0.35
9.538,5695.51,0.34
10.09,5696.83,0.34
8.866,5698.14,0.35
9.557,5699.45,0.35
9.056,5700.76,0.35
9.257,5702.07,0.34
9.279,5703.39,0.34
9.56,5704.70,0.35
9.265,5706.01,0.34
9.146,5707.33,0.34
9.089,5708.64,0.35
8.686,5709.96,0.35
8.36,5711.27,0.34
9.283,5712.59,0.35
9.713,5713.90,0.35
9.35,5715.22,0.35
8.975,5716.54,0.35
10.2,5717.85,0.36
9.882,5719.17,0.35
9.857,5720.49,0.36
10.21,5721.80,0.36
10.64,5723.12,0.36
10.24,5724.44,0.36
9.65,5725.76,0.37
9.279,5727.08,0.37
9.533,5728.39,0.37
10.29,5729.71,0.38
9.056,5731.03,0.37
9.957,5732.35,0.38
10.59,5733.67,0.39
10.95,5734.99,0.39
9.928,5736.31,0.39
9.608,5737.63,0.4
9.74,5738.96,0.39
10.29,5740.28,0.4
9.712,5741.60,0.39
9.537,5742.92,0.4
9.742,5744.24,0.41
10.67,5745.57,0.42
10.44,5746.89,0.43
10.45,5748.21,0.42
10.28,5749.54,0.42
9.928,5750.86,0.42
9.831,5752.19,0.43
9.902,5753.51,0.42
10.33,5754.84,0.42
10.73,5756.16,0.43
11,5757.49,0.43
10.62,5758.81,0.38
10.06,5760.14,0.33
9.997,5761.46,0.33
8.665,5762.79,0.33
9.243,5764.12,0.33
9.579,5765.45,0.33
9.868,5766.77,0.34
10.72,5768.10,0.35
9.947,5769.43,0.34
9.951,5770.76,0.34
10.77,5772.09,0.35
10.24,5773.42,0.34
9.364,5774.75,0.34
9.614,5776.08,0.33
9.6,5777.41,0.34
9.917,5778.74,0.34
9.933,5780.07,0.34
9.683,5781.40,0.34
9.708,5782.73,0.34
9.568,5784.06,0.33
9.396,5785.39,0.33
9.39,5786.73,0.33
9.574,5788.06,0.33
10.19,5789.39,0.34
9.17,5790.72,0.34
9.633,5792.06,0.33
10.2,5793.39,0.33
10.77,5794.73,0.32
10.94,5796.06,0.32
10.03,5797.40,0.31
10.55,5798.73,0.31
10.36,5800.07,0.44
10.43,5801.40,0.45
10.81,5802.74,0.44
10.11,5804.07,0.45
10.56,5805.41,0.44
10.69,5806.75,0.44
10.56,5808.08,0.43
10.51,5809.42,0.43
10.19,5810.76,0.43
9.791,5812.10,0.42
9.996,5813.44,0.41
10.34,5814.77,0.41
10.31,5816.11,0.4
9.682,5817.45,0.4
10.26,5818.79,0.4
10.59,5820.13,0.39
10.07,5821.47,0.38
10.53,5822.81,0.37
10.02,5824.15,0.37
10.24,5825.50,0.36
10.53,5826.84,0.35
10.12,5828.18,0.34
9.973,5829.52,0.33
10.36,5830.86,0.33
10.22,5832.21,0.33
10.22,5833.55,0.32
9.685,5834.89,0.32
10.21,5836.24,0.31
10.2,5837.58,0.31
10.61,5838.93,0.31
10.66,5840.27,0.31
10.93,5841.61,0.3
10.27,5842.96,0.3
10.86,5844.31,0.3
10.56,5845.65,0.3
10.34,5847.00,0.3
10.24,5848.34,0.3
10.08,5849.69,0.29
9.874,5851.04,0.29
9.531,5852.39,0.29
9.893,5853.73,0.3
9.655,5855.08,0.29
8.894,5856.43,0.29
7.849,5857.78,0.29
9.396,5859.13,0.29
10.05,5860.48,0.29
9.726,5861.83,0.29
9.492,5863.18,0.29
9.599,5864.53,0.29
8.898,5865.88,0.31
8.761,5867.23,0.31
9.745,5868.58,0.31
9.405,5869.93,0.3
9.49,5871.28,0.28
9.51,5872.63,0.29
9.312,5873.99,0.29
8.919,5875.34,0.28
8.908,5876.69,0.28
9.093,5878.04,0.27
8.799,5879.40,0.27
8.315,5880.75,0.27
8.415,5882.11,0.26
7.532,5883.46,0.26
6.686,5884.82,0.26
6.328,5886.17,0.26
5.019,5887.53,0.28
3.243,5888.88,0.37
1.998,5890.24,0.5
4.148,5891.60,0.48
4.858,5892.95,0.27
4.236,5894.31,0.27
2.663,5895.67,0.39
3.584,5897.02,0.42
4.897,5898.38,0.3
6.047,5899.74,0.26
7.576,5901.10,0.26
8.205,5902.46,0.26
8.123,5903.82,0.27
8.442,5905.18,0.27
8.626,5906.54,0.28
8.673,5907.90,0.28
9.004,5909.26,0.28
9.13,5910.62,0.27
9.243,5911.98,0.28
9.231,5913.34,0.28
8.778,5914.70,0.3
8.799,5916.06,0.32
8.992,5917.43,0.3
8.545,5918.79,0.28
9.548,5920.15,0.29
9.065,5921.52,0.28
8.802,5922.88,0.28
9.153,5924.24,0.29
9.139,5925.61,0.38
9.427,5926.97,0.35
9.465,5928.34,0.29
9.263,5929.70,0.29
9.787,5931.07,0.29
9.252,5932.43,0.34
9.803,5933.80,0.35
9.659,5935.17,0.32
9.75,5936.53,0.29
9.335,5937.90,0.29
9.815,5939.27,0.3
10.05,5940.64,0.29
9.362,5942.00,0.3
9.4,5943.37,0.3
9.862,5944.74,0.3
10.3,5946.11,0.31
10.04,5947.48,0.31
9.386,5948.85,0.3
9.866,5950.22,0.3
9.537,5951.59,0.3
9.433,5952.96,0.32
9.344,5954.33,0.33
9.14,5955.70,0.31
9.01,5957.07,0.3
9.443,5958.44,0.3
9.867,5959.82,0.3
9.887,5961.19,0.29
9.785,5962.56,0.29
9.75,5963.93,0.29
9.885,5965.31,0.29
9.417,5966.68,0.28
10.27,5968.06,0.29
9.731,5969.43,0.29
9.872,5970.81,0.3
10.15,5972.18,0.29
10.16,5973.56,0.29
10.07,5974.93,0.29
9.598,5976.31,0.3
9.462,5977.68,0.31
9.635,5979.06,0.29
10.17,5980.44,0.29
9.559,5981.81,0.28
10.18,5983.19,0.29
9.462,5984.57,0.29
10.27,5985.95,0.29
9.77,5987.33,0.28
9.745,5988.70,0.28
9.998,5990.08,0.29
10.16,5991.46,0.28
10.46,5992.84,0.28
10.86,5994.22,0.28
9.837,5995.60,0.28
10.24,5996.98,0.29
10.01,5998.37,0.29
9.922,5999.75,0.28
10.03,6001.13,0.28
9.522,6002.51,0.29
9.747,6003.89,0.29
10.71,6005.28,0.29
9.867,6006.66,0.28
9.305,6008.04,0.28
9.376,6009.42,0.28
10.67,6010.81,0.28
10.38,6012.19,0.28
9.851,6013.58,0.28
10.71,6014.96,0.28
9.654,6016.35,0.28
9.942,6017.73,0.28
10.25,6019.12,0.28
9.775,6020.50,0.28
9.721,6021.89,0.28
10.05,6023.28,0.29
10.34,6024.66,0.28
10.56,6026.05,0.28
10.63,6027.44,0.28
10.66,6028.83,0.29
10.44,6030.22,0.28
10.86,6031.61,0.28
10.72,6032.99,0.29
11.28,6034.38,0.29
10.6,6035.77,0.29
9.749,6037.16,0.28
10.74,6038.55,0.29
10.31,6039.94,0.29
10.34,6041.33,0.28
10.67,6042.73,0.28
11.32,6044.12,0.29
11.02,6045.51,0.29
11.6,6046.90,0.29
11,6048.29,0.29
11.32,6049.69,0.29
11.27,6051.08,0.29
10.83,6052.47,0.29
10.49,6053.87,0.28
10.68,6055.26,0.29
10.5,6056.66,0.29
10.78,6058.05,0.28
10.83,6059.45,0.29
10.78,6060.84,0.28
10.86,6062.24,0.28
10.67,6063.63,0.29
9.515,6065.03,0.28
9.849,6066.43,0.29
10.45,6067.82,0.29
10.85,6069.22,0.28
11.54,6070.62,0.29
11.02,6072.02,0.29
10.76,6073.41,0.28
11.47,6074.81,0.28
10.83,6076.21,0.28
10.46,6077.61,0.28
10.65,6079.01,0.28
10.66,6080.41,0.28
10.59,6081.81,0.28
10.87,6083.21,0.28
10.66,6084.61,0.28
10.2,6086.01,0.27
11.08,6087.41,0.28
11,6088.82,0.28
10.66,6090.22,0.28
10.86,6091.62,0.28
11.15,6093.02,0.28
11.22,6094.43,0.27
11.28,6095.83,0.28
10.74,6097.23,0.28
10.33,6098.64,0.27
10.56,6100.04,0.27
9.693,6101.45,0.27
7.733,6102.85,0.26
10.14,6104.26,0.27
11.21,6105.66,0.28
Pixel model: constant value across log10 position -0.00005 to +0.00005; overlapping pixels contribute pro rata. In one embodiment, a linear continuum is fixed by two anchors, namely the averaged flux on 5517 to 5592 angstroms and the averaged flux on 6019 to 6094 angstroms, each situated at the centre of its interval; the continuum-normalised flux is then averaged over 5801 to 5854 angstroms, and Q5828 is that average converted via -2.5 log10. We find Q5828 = -0.06 mag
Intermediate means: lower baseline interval 8.57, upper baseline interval 10.7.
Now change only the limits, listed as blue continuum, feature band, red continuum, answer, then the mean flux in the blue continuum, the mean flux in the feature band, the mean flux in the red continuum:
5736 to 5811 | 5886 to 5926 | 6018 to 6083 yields 0.404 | 10.1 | 7.14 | 10.7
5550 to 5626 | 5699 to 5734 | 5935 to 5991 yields -0.088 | 8.3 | 9.55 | 9.75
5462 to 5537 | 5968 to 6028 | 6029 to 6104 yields 0.039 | 8.18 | 10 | 10.7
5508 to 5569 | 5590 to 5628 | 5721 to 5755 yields 0.118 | 8.63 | 8.19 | 10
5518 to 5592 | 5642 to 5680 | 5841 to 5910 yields -0.081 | 8.58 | 9.08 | 8.12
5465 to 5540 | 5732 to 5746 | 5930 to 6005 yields -0.117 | 8.23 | 10.1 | 9.8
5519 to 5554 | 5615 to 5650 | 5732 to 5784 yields 0.075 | 8.85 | 8.73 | 10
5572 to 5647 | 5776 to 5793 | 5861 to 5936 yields -0.184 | 8.34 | 9.66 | 8.03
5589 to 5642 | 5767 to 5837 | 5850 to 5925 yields -0.236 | 8.39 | 10.1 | 8.02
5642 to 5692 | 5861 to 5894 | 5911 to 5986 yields 0.218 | 9.13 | 7.73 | 9.56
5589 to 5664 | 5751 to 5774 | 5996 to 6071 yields -0.099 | 8.58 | 10.1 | 10.4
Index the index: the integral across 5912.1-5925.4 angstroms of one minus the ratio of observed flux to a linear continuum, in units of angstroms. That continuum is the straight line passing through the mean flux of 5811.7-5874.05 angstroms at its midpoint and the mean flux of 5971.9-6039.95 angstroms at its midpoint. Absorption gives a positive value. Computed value 1.4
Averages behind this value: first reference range 9.94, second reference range 10.1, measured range 9.01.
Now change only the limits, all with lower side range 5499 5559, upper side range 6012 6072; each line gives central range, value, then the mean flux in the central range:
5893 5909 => 5.7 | 6.46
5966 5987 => 0.9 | 9.86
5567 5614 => 3.7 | 8.11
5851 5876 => 1.3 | 9.36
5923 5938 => 1.0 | 9.44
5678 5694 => -0.3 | 9.34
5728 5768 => -2.6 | 10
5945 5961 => 1.0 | 9.59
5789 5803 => -1.0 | 10.3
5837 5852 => -0.9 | 10.4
